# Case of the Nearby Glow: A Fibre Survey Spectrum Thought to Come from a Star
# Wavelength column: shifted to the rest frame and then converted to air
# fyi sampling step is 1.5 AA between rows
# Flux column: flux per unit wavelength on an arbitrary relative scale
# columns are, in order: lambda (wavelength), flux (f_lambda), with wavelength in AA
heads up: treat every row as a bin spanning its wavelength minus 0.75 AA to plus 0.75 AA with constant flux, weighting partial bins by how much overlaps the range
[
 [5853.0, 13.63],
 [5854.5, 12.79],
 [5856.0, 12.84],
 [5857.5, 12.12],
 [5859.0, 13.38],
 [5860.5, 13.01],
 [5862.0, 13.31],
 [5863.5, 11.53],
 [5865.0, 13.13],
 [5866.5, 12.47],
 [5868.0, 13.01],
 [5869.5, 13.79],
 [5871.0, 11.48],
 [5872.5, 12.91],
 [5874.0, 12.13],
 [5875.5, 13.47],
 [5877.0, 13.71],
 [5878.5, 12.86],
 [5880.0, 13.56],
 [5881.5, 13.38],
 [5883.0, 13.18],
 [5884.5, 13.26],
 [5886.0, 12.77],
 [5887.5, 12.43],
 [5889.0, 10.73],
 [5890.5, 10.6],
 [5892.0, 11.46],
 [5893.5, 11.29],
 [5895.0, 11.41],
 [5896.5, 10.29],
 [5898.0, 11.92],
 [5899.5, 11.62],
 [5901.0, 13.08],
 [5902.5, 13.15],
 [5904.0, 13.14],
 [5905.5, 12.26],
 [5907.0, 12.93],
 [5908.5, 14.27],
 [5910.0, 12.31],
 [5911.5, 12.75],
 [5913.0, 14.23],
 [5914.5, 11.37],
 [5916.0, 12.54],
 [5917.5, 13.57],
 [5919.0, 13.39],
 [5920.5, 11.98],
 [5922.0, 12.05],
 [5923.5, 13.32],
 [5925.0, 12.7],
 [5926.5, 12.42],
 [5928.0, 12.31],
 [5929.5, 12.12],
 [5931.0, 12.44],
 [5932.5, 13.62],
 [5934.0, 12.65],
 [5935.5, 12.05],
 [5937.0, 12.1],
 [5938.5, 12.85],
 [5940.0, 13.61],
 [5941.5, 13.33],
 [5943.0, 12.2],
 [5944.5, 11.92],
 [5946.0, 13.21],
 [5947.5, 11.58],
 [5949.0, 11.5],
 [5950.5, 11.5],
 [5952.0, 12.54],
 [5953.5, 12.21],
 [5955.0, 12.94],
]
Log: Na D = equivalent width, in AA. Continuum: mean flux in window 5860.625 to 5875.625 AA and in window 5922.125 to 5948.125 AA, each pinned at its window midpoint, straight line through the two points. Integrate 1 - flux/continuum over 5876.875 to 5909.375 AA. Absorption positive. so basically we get 0.7 AA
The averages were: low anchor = 12.7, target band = 12.4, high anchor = 12.6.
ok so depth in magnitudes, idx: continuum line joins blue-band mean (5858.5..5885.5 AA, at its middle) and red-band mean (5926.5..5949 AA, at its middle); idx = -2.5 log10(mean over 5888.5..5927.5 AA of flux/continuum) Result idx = 0.03 mag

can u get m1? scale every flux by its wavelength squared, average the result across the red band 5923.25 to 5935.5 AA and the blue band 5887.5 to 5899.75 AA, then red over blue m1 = 1.1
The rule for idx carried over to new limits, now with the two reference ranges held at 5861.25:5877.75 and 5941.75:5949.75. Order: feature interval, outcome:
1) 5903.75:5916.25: -0.034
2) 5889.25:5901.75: 0.105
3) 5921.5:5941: -0.032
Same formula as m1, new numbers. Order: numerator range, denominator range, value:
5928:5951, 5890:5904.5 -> 1.07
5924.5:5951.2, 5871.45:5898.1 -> 1.03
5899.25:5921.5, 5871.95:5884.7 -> 0.99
